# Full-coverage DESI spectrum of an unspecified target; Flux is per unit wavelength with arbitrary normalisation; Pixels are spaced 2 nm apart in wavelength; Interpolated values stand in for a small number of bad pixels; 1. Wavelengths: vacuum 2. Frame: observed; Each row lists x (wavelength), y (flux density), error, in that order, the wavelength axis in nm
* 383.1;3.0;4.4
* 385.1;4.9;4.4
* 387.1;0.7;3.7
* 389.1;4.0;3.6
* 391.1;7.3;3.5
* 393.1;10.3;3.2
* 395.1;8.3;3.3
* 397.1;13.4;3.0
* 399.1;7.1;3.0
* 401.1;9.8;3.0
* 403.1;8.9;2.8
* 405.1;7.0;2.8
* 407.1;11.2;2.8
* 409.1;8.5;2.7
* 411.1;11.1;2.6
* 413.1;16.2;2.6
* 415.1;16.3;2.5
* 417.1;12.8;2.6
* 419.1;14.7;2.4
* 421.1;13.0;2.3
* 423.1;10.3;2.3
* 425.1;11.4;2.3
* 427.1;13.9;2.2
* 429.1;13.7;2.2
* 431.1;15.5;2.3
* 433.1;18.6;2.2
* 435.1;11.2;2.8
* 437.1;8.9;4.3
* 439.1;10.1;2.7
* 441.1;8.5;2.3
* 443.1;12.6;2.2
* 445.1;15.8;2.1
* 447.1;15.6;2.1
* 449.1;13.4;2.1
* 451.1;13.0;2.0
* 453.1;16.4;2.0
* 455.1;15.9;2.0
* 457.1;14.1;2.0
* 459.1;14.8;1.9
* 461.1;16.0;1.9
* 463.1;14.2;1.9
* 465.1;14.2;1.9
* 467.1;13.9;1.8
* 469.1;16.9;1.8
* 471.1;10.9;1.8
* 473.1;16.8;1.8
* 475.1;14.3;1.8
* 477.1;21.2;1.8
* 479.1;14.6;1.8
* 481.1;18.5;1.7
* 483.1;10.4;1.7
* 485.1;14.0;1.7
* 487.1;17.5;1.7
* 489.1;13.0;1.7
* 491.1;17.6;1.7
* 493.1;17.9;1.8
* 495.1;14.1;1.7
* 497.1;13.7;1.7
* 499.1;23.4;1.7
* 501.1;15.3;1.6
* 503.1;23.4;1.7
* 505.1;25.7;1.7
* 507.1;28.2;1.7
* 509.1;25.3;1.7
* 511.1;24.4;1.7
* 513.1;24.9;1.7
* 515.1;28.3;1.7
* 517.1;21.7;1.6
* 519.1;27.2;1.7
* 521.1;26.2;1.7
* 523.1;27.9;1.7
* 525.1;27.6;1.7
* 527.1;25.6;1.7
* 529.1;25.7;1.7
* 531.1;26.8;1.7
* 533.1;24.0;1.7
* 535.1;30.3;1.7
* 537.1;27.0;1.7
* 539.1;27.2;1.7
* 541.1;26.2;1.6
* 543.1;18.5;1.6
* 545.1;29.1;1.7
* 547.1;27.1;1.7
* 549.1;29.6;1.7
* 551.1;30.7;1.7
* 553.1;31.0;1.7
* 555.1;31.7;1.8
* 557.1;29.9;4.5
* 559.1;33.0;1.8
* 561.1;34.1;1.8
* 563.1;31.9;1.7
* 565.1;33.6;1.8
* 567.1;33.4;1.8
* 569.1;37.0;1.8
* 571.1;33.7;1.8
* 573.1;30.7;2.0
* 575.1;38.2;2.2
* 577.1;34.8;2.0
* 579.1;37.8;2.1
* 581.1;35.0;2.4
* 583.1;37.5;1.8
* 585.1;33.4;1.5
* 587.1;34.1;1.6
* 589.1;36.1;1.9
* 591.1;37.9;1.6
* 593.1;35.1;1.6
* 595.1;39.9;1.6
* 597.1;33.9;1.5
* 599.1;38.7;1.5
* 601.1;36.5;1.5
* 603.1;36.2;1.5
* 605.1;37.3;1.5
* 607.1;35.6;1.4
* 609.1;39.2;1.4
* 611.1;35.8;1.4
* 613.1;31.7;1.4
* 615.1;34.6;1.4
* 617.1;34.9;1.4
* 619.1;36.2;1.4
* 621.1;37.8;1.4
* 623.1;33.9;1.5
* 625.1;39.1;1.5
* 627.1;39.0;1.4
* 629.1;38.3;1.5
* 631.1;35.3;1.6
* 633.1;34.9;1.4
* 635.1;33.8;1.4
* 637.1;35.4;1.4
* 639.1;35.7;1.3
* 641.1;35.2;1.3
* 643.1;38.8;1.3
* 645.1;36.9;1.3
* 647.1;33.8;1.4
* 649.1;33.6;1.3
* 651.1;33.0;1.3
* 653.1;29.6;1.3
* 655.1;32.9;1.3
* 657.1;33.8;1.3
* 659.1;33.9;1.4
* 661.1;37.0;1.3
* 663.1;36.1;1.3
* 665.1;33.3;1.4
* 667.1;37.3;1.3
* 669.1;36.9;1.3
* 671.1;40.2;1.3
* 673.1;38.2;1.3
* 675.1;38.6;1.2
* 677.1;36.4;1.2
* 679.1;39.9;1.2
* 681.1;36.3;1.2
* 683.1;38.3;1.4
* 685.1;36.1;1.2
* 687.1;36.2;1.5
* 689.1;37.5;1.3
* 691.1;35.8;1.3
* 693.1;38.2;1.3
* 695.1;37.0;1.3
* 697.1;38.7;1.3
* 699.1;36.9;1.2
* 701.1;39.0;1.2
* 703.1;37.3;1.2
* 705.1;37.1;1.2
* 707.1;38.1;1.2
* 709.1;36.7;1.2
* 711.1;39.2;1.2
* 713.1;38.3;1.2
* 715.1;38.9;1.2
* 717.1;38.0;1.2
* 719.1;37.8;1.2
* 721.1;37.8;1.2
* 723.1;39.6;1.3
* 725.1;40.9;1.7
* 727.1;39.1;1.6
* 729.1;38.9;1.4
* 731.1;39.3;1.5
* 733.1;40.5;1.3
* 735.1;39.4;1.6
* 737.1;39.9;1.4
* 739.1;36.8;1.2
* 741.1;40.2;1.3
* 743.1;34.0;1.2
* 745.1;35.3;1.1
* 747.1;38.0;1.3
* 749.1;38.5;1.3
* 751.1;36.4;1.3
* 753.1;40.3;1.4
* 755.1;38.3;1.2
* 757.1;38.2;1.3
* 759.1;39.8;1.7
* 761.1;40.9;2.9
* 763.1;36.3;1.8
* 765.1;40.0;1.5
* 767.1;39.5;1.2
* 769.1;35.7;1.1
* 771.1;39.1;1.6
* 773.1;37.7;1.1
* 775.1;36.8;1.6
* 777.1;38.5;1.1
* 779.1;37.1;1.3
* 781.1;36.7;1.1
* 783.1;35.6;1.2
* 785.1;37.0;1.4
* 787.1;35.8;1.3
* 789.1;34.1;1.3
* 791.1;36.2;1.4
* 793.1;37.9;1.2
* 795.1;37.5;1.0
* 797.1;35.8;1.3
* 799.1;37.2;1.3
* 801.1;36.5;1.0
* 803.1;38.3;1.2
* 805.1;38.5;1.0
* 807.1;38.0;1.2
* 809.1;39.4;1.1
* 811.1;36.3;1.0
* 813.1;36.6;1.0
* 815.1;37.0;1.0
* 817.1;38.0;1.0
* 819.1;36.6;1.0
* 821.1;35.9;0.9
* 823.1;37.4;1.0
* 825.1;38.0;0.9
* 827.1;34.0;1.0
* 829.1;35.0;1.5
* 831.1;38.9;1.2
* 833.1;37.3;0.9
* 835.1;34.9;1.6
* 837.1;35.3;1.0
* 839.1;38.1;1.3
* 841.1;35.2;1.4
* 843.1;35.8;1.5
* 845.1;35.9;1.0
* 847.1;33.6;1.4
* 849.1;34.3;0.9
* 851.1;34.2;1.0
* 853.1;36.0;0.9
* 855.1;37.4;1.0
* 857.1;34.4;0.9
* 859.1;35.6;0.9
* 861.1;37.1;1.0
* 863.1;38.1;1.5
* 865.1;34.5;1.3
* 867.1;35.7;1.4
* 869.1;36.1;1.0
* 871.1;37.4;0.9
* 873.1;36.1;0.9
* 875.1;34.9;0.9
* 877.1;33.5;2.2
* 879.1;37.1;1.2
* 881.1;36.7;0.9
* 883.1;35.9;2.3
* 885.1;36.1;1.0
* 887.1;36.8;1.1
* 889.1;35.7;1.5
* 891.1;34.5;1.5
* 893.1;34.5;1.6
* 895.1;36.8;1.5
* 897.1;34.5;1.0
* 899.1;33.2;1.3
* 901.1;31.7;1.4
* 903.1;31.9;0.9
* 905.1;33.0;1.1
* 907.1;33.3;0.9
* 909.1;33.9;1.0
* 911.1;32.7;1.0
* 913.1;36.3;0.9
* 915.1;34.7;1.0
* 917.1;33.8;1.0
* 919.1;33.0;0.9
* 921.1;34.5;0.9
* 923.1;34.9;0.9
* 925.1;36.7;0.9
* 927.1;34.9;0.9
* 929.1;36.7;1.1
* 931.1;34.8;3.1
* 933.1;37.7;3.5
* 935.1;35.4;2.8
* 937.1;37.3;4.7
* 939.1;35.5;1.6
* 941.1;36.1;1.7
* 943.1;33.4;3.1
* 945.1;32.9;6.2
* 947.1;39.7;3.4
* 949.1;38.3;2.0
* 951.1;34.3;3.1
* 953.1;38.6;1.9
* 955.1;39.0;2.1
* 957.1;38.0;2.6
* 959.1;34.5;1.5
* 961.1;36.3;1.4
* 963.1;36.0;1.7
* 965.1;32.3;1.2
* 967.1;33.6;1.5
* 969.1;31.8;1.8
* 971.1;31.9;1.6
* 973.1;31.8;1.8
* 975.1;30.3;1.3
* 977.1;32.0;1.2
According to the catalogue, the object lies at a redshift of 0.261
